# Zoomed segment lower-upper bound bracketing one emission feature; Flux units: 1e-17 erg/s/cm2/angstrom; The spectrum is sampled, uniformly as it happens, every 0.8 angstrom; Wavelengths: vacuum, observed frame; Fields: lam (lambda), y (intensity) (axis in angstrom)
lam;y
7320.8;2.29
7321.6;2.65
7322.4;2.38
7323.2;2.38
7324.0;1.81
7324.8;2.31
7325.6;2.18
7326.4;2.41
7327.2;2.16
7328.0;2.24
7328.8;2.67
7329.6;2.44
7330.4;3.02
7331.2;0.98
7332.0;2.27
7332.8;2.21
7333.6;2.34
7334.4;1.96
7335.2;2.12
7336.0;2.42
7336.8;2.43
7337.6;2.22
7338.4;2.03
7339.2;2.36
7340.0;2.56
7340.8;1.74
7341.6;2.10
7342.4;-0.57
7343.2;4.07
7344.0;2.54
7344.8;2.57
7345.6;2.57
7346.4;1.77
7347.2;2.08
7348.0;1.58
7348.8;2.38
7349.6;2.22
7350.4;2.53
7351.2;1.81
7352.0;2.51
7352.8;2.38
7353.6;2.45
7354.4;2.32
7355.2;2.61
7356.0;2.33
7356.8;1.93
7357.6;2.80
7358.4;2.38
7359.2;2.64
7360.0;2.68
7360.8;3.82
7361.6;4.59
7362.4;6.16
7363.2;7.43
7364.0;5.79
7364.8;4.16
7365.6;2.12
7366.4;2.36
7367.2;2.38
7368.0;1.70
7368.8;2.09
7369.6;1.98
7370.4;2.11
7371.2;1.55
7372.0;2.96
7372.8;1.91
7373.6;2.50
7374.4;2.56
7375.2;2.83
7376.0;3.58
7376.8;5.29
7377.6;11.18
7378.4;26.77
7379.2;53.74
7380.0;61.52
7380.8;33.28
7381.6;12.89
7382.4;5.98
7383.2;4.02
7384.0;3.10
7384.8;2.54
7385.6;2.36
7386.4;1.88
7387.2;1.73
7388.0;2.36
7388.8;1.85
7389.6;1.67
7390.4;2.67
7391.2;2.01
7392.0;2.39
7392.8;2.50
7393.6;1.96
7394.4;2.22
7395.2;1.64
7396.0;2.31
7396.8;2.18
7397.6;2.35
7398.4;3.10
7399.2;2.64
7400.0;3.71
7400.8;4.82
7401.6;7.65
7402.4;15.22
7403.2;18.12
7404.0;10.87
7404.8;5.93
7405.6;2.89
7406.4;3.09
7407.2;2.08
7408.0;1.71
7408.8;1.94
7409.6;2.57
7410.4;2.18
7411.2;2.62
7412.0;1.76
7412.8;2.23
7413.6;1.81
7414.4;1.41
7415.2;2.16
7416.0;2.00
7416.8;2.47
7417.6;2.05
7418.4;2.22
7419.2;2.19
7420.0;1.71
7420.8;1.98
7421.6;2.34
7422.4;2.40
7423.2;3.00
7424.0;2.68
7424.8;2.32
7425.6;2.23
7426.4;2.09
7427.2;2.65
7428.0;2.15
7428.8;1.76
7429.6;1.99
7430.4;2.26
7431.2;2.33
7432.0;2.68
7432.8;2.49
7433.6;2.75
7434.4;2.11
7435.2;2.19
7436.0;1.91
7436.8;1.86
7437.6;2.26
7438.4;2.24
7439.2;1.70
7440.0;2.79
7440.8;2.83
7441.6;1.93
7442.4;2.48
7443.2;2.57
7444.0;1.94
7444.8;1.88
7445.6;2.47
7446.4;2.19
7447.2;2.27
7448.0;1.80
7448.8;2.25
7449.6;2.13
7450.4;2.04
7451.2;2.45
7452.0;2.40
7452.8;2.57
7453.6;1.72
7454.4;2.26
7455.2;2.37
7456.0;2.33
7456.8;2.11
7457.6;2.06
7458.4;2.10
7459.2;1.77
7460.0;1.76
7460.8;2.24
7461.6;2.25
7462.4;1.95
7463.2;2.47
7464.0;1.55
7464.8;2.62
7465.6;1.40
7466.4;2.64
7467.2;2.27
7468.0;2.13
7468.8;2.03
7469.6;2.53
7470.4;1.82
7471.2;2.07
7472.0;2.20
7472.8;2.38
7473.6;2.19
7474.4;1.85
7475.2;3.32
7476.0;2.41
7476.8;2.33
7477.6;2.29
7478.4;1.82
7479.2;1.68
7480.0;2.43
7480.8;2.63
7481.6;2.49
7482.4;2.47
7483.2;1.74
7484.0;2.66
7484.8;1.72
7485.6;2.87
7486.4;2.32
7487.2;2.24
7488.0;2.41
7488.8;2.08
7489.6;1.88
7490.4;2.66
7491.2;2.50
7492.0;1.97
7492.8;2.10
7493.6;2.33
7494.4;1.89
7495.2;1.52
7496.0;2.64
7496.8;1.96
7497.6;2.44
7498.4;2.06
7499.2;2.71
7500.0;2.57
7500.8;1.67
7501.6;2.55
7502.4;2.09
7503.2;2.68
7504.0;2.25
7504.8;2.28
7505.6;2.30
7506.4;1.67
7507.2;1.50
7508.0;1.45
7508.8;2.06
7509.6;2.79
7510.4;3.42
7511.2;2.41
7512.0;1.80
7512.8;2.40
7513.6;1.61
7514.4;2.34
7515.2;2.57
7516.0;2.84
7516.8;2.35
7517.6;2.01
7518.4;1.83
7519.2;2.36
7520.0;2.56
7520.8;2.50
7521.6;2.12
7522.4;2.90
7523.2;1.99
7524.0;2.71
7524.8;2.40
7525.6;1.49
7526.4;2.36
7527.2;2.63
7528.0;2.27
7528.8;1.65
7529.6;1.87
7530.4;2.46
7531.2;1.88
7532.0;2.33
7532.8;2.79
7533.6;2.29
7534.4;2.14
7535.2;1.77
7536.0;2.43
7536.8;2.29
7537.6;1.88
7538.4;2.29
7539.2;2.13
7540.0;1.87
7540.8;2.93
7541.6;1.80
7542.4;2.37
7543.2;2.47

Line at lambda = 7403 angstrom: [N II]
